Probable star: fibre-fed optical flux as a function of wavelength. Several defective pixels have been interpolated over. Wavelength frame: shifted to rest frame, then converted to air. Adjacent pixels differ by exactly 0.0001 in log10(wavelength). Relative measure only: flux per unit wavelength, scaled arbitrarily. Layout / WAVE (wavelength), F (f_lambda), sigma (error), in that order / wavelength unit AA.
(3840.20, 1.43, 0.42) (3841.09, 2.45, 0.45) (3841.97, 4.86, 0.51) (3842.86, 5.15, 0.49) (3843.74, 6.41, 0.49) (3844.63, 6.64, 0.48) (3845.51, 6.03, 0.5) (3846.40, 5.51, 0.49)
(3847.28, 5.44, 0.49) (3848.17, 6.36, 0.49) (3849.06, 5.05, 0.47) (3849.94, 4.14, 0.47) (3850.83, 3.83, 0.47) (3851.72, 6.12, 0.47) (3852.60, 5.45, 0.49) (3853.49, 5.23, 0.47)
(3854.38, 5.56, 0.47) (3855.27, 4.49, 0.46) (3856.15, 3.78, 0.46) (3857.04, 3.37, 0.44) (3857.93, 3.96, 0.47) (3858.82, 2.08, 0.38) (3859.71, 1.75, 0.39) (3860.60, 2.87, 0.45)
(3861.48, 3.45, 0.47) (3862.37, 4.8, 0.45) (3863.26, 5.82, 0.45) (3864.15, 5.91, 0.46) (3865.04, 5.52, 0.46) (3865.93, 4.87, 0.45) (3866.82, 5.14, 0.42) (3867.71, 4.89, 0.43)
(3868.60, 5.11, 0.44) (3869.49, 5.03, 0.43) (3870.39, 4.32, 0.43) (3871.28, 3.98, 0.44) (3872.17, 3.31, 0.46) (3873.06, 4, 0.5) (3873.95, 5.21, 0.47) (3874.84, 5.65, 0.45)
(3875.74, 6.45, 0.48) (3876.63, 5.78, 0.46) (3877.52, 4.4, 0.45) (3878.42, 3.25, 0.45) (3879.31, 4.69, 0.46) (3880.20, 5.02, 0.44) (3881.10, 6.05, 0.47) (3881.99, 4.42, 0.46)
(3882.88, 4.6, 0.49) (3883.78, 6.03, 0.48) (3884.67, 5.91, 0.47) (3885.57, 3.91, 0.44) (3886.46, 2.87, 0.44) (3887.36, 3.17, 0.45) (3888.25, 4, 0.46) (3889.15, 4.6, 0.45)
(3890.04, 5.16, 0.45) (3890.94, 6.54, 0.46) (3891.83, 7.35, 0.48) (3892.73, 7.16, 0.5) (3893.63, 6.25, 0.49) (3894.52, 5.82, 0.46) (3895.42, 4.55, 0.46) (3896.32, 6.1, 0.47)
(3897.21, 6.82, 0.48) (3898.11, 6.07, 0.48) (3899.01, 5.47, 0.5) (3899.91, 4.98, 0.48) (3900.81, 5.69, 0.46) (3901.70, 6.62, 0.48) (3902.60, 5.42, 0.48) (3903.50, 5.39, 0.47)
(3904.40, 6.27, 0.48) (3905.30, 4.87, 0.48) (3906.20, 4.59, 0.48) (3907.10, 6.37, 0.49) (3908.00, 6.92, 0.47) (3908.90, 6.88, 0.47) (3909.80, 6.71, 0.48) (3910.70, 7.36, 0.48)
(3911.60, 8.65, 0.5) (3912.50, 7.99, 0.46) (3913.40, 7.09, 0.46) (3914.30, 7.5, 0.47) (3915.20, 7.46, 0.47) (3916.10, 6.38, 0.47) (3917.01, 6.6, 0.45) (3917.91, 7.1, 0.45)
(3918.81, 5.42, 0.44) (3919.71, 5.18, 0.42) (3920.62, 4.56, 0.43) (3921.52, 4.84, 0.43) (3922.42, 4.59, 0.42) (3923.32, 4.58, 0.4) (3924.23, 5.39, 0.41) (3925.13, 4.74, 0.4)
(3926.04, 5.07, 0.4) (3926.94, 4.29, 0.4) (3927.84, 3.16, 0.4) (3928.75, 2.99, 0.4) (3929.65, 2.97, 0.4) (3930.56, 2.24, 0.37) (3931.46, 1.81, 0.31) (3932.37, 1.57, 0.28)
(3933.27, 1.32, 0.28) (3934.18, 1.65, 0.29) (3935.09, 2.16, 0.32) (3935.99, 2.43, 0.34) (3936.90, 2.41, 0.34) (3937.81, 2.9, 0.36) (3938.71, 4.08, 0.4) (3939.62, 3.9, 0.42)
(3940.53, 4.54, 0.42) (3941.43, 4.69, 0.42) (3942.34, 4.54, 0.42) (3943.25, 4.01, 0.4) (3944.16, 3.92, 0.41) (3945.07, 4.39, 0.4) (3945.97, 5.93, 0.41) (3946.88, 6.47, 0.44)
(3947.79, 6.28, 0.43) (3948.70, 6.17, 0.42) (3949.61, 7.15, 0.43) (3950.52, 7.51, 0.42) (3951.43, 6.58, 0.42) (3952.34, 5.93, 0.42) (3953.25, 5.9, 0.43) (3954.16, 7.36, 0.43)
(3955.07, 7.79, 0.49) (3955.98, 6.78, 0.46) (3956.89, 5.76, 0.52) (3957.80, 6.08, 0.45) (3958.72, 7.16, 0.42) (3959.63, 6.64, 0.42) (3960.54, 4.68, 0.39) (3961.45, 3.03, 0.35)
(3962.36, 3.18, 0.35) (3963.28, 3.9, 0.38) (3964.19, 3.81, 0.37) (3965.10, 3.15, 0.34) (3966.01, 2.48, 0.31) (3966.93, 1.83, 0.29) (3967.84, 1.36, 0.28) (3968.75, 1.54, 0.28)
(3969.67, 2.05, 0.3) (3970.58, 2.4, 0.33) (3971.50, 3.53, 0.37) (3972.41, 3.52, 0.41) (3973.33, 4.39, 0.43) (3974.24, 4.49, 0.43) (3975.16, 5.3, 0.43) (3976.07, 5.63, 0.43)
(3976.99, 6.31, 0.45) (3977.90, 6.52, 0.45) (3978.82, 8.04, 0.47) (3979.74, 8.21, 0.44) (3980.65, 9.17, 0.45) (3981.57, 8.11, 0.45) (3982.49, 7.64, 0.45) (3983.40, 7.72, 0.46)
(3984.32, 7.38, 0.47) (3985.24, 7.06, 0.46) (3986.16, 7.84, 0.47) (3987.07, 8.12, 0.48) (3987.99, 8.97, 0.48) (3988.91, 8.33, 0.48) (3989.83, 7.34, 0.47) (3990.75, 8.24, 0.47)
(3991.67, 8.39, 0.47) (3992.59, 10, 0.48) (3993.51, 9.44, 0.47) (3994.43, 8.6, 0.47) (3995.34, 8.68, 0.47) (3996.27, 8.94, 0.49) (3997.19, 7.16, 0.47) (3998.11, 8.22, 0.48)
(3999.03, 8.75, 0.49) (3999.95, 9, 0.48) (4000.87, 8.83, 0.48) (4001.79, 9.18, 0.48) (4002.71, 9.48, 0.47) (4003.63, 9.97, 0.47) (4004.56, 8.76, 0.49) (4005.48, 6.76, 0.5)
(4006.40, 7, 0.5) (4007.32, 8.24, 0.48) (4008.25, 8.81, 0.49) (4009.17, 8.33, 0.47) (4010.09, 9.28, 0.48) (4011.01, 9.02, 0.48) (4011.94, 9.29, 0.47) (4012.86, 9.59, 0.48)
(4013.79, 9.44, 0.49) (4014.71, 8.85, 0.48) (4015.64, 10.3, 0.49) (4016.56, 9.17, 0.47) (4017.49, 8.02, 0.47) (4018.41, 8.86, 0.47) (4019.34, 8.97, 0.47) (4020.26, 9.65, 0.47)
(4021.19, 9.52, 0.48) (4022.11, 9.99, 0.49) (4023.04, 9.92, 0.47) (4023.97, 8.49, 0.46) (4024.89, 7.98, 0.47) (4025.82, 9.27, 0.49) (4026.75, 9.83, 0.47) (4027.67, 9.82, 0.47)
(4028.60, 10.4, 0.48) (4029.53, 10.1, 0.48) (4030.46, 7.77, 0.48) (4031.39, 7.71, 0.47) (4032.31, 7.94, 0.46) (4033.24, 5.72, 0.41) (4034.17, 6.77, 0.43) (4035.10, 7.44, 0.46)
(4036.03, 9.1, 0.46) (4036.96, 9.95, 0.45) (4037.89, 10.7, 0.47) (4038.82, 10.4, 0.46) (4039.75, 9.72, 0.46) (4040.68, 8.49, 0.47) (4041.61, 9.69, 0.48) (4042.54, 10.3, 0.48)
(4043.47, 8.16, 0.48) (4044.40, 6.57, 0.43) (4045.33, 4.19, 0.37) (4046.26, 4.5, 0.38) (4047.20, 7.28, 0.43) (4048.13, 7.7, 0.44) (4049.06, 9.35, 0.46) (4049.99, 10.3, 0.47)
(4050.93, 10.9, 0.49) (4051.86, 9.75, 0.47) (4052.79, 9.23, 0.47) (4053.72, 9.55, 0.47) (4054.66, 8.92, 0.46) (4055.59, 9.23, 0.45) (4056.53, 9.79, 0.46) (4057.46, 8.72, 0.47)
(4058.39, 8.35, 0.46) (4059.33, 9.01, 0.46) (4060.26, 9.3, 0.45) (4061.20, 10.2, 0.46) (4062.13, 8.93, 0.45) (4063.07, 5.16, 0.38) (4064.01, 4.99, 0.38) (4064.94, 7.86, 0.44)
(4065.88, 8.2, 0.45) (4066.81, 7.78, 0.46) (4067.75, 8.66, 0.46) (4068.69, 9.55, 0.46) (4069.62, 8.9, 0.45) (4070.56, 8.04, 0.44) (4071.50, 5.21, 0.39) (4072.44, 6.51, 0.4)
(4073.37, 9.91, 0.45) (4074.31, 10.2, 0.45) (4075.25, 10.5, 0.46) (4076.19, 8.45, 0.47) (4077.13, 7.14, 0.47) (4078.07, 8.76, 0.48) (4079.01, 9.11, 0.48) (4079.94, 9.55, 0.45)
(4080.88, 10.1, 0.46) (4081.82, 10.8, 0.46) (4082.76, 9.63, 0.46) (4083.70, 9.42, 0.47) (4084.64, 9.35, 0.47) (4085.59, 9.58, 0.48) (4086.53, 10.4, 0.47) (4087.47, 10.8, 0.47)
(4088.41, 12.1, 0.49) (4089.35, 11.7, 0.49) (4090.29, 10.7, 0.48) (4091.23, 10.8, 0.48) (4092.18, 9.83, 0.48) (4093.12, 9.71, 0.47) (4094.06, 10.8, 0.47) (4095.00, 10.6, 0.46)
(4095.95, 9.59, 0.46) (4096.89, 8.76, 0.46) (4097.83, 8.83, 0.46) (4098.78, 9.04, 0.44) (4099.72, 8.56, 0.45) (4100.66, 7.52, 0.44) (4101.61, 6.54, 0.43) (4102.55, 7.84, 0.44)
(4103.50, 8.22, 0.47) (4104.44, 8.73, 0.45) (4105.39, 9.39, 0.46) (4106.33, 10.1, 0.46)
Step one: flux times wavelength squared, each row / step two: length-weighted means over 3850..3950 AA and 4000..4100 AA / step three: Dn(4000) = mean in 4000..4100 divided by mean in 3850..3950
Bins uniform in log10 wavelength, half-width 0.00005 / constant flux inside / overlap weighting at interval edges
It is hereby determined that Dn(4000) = 2.0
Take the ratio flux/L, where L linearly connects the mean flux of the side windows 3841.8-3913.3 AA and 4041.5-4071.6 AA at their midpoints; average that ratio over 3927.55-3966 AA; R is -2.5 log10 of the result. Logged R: 0.40 mag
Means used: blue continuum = 5.24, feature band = 4.48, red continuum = 8.33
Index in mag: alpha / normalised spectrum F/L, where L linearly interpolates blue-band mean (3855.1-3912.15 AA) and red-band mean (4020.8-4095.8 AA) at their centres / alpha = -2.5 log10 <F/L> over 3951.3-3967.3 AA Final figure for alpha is 0.308 mag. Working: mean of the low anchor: 5.14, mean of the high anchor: 8.98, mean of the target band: 5.1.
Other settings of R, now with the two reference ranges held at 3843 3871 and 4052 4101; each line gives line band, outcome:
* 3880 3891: 0.14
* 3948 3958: 0.01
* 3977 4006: -0.12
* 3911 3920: -0.17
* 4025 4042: -0.08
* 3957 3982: 0.44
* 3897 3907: 0.01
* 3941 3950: 0.22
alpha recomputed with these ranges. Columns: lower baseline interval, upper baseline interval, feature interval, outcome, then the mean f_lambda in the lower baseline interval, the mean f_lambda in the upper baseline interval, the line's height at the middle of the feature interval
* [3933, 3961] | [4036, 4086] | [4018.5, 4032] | -0.21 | 5.09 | 8.73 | 7.59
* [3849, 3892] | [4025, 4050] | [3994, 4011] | -0.12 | 4.65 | 8.45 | 7.65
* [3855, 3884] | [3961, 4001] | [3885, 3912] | -0.15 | 4.54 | 6.27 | 4.99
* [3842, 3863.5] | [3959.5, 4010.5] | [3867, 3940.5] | 0.09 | 4.71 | 6.68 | 5.47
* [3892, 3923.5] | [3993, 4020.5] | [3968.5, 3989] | 0.29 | 6.15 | 8.82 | 8.06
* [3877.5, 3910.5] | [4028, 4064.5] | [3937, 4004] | 0.15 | 5.46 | 8.52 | 7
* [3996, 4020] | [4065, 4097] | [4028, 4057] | 0.06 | 8.79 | 9.43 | 9.09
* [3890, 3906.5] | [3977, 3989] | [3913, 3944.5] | 0.47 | 5.88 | 7.86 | 6.59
